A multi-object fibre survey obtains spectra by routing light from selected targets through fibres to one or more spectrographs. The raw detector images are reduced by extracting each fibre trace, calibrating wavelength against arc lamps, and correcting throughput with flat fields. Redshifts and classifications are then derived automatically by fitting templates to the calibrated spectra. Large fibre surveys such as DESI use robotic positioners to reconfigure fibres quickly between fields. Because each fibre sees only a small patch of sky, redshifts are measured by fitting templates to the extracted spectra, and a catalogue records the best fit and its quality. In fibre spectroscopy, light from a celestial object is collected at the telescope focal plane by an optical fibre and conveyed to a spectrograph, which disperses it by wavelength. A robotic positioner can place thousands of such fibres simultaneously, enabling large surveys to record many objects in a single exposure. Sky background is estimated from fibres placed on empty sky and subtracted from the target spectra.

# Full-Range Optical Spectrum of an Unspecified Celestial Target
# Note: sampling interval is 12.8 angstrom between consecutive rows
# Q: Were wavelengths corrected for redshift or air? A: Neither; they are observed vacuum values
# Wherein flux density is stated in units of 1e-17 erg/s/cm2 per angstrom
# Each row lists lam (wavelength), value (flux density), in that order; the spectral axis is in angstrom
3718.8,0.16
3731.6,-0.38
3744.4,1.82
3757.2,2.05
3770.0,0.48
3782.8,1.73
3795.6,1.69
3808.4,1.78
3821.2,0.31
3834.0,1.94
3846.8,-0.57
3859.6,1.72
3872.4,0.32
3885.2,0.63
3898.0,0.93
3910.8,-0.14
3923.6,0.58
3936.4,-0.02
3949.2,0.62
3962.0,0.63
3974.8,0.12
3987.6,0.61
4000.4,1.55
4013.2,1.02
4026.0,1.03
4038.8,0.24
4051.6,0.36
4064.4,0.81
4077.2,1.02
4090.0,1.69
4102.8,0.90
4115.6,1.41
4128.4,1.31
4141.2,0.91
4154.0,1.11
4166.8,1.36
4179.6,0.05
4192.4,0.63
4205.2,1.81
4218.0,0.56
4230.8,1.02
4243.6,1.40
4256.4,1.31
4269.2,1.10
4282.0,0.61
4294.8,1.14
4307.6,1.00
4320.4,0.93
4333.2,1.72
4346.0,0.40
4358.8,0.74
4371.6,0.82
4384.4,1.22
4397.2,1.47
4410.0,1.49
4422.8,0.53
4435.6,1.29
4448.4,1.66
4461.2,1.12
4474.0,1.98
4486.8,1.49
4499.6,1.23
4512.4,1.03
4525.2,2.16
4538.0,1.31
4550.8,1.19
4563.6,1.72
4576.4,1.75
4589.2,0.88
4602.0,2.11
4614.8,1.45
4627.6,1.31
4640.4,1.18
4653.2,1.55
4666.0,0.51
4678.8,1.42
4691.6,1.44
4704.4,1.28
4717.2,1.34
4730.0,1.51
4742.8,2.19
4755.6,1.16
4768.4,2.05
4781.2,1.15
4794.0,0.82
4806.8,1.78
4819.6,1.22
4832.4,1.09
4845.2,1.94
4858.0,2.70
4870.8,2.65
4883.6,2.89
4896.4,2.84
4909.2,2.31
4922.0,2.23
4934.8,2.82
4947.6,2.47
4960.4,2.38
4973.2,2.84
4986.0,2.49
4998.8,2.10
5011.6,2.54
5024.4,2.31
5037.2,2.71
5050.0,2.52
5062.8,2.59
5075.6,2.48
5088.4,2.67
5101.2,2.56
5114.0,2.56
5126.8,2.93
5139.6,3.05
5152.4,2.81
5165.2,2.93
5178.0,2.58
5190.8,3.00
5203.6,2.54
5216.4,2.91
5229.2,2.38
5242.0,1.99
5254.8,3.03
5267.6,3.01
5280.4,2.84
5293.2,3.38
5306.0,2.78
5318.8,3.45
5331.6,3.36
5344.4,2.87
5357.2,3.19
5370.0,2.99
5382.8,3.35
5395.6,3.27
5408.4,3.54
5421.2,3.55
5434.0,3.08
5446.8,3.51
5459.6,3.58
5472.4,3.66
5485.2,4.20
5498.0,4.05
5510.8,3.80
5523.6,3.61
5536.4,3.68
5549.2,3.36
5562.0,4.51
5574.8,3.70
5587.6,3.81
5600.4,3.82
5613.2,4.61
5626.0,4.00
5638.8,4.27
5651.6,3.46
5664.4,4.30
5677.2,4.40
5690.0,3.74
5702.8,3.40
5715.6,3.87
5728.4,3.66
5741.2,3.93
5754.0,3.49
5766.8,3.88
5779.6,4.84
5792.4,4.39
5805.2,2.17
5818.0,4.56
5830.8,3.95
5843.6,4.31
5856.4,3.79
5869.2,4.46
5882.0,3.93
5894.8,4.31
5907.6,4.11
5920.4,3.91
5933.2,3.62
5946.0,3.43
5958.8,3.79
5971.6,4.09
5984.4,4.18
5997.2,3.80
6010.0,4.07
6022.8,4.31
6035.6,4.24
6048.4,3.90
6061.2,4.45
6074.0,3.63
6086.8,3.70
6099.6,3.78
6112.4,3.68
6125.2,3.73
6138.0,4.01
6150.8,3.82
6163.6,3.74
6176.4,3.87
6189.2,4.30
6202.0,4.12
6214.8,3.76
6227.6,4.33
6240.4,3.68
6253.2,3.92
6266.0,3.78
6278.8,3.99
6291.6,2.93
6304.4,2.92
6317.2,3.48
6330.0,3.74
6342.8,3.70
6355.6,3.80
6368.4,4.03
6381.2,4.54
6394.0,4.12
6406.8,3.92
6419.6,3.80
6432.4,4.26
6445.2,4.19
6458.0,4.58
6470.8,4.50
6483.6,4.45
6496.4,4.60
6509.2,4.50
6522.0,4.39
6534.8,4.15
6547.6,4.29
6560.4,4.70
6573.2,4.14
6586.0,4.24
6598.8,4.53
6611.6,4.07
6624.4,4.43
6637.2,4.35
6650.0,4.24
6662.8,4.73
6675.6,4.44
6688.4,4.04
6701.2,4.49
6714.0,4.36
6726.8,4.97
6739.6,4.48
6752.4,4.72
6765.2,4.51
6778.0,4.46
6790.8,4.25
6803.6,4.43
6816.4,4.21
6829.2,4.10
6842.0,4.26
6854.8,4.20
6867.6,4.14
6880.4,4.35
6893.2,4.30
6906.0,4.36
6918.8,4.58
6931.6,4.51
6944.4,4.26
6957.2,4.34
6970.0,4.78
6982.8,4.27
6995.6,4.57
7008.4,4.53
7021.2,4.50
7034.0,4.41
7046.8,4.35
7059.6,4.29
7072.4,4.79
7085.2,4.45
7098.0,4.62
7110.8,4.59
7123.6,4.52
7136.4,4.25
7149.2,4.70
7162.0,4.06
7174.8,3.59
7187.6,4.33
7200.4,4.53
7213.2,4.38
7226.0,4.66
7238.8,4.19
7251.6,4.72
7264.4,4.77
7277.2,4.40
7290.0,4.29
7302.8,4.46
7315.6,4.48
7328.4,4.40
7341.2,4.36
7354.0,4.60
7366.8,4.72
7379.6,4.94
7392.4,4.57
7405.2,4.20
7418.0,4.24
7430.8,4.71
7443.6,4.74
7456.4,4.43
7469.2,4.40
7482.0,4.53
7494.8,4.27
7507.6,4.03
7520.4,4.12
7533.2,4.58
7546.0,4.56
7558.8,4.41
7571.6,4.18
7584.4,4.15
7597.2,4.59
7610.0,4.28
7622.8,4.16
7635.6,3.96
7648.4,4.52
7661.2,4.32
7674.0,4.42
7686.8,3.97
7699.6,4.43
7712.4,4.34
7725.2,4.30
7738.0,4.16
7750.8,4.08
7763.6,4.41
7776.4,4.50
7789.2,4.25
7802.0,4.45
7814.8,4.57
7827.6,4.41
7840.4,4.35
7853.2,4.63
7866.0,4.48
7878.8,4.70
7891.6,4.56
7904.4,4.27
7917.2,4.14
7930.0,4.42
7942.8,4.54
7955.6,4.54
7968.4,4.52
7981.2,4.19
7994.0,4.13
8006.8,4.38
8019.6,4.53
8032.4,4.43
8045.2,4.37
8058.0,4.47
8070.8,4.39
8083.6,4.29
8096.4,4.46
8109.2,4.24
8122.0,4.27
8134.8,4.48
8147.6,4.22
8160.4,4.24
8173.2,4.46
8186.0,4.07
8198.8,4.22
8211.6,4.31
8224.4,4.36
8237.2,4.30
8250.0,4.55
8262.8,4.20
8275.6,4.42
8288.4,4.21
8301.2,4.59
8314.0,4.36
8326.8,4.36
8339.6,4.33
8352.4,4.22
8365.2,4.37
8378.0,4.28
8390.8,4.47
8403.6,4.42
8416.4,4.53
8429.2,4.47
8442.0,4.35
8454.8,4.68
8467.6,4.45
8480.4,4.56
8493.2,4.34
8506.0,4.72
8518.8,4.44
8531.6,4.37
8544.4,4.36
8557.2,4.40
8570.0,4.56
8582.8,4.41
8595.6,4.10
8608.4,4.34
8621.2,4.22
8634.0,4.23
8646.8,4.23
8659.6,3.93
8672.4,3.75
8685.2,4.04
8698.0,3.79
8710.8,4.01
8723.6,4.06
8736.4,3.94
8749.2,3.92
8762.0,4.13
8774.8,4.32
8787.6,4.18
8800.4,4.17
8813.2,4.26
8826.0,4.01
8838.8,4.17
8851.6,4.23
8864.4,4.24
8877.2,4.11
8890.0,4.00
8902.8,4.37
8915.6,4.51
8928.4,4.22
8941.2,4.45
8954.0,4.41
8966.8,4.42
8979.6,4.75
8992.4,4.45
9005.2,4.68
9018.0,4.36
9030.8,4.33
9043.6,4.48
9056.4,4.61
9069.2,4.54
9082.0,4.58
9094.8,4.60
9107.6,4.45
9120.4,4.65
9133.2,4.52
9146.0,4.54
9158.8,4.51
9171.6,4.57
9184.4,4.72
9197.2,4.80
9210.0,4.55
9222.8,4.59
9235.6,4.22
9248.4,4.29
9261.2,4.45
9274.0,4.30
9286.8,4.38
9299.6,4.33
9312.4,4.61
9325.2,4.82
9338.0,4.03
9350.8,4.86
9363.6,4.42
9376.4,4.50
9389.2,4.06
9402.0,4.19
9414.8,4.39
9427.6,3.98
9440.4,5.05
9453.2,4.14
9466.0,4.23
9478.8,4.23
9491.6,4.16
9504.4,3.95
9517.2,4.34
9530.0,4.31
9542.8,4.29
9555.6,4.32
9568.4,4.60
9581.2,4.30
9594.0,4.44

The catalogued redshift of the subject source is 0.22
